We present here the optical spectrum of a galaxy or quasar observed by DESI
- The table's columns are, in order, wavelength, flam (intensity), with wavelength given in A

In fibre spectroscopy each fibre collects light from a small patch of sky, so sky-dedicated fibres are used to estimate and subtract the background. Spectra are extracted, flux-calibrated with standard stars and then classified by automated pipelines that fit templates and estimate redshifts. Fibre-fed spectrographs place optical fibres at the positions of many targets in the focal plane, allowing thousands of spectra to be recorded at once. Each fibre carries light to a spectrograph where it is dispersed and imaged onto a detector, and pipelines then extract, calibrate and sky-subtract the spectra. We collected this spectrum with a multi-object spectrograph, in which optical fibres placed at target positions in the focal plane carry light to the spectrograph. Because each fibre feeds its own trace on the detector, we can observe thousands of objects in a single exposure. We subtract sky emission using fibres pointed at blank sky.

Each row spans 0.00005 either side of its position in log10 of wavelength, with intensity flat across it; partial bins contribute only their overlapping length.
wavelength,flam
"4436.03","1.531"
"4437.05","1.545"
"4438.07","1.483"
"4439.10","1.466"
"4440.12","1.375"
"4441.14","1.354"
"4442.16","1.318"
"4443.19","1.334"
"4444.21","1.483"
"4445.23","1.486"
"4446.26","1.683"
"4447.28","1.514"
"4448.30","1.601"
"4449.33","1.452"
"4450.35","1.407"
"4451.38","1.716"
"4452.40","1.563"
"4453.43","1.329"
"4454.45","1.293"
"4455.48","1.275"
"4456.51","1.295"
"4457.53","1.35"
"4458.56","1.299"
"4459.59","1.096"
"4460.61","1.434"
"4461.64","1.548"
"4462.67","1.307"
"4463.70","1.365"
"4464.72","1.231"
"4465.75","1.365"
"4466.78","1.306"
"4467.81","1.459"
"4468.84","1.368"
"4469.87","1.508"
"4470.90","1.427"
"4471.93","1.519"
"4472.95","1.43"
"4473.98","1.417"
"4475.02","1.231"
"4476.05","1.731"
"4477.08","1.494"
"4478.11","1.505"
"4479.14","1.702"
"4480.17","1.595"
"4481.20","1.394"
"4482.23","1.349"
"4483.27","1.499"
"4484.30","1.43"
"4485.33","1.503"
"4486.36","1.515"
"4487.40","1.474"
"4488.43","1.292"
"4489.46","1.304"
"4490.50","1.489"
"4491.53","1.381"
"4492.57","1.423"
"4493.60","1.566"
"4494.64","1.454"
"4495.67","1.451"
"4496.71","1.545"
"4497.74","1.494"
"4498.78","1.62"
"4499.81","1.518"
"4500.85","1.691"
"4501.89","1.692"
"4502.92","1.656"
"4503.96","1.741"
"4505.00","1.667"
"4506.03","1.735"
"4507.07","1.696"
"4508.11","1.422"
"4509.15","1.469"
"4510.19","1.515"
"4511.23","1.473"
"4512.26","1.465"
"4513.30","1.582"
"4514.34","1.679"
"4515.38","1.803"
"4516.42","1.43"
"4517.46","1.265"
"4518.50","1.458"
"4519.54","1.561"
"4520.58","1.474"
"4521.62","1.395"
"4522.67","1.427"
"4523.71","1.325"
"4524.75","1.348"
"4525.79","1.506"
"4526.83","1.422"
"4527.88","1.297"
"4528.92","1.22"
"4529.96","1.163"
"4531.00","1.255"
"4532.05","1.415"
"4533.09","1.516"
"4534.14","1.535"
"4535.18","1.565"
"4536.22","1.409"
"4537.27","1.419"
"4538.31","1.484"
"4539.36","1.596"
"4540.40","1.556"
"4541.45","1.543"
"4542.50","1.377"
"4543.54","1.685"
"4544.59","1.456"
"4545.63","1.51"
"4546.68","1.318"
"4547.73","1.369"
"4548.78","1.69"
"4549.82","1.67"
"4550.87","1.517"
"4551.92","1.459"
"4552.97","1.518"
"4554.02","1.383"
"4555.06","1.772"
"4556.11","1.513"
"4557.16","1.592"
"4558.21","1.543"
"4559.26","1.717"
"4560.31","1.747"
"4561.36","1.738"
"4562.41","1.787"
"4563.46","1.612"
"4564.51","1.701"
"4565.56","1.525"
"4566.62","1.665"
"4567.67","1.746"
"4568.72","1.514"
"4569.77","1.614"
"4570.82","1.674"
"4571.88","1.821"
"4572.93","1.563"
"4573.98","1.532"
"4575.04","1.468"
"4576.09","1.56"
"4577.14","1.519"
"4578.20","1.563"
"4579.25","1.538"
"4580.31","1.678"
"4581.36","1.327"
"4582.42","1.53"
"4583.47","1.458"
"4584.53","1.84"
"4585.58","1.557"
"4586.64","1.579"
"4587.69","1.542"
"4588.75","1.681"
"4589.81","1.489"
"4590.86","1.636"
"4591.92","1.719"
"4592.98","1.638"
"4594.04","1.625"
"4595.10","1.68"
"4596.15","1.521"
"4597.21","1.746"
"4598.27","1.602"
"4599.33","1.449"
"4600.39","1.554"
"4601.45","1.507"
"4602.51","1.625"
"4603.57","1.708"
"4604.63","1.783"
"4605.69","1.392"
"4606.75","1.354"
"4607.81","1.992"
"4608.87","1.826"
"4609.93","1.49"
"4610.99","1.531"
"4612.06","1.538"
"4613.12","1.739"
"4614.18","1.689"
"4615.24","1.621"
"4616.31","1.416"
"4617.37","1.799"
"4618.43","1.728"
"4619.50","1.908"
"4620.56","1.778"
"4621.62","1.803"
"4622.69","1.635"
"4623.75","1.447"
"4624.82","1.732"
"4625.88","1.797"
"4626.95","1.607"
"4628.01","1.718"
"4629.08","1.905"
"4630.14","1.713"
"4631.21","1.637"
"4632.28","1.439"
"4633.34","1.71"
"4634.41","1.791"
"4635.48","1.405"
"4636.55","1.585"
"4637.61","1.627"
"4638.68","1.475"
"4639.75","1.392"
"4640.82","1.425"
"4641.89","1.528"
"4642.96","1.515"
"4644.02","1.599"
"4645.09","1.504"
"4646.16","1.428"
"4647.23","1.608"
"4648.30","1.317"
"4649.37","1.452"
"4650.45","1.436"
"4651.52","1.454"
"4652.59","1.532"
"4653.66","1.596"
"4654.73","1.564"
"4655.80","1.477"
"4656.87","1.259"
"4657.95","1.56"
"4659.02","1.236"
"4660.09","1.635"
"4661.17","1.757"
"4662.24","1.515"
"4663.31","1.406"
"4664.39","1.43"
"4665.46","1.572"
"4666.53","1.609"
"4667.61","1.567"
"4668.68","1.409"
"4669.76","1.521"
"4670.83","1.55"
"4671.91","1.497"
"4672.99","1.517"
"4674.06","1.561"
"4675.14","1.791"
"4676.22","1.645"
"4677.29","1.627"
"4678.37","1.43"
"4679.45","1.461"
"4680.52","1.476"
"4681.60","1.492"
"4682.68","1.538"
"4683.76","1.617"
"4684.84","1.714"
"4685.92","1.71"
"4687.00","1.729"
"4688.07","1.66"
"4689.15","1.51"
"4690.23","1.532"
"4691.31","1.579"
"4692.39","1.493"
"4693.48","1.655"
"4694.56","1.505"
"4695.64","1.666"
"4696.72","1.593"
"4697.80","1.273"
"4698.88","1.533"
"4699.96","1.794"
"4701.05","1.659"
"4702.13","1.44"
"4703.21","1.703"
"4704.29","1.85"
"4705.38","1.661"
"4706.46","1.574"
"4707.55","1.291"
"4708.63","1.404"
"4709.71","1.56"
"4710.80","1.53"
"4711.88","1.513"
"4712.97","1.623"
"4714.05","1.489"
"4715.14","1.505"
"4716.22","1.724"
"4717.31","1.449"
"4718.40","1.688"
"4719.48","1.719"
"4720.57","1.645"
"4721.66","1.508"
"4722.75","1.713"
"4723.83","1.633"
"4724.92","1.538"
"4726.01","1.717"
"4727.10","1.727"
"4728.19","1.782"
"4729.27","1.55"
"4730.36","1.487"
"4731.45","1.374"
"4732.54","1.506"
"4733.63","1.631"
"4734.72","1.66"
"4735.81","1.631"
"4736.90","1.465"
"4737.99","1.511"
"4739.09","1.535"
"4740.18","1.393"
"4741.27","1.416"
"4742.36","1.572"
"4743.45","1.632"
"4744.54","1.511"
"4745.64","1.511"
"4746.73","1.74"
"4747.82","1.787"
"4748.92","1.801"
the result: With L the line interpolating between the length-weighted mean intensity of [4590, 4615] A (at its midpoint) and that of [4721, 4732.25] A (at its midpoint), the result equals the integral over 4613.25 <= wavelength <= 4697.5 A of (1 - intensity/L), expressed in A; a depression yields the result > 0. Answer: 2.0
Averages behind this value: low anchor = 1.62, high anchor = 1.6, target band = 1.57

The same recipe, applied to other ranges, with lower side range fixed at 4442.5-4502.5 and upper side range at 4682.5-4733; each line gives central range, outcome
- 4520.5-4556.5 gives 0.7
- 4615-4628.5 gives -1.4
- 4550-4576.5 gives -1.9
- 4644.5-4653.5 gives 0.5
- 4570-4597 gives -1.3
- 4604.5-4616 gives -0.7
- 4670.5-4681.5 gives 0.1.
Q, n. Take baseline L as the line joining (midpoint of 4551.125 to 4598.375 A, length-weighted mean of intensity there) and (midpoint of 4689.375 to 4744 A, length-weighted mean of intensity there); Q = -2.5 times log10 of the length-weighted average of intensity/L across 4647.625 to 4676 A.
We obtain 0.05 mag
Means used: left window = 1.6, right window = 1.57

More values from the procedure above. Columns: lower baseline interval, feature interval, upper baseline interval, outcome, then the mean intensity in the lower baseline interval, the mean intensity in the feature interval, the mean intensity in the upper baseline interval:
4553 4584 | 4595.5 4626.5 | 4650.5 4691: -0.047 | 1.6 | 1.65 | 1.54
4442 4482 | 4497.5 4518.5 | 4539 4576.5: -0.052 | 1.43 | 1.58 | 1.58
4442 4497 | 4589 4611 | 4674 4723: -0.067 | 1.44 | 1.62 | 1.58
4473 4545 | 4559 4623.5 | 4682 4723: -0.066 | 1.49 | 1.63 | 1.59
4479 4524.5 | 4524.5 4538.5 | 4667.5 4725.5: 0.093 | 1.51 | 1.4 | 1.58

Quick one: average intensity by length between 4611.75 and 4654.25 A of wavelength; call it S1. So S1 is 1.6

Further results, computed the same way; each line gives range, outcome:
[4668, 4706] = 1.58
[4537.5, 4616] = 1.59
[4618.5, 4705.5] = 1.57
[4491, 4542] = 1.5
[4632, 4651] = 1.51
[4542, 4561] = 1.55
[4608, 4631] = 1.69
